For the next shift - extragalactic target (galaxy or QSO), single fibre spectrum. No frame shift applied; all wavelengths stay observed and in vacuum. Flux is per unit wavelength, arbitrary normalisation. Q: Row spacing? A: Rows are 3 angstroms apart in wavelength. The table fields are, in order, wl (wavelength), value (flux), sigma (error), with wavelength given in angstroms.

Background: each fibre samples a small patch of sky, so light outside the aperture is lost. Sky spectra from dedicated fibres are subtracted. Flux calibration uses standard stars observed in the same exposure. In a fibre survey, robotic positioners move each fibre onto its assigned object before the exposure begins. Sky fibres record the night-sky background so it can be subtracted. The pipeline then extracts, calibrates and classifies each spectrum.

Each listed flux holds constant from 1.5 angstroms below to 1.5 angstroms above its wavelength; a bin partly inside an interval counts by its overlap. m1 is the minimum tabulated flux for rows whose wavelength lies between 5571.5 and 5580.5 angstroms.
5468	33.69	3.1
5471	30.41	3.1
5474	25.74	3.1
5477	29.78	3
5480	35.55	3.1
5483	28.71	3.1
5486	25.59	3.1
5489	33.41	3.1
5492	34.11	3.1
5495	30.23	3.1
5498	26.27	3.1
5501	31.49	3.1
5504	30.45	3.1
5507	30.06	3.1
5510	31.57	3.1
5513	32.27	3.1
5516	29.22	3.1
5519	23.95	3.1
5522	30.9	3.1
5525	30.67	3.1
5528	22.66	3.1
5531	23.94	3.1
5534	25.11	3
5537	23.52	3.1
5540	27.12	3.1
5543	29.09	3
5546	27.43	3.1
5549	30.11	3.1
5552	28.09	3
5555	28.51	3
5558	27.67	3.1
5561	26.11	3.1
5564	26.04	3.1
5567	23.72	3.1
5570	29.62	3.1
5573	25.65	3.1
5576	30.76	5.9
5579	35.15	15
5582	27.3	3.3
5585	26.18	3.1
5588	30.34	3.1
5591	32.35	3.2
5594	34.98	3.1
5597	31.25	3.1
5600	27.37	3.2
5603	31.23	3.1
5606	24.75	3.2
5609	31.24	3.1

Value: 25.65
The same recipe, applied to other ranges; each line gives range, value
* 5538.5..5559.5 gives 27.12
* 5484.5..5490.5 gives 25.59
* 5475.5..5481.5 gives 29.78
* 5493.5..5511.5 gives 26.27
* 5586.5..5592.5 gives 30.34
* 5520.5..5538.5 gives 22.66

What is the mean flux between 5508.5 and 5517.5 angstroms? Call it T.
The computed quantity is 31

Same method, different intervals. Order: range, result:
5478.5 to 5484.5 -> 32.1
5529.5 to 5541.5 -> 24.9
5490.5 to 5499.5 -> 30.2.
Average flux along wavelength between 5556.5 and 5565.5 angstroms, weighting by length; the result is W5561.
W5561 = 26.6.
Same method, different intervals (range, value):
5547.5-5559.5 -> 28.6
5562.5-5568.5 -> 24.9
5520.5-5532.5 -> 27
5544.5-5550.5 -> 28.8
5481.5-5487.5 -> 27.1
